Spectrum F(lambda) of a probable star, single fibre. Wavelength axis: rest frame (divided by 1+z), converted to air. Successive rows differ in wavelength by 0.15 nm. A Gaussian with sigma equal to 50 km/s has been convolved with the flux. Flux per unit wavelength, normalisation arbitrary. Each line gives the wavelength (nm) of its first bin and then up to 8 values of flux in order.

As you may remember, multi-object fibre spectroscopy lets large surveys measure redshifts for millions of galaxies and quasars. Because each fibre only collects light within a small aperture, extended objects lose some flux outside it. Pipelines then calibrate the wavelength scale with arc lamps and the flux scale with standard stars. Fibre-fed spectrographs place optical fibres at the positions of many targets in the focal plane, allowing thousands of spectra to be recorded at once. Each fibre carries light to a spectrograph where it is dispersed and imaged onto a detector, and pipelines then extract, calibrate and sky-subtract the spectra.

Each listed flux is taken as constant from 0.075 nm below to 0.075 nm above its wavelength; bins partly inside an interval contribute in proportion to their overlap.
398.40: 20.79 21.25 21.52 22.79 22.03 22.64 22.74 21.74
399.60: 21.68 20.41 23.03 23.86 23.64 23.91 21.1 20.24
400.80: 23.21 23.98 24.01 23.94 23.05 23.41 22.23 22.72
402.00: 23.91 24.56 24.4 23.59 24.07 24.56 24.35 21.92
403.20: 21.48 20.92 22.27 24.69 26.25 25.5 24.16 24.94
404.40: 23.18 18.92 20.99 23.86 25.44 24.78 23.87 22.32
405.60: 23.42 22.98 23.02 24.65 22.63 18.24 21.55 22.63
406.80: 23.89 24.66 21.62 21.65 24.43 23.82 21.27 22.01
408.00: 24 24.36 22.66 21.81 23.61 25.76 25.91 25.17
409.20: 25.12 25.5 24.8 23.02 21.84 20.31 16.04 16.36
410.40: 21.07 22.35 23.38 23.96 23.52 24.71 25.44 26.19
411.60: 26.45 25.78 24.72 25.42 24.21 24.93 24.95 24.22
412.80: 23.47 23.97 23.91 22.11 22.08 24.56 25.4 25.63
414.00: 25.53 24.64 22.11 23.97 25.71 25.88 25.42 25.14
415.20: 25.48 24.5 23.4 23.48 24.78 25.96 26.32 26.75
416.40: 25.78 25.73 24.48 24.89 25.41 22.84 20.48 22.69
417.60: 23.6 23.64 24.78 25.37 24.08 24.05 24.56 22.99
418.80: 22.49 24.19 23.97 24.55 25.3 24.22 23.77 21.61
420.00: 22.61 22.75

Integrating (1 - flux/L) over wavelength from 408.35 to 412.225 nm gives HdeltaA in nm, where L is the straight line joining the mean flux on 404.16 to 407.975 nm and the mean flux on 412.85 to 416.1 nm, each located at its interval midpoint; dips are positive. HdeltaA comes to 0.02 nm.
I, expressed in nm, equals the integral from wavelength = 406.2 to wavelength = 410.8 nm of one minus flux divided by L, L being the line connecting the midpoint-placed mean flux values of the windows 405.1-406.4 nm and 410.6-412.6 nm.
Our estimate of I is 0.23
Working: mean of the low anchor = 22.9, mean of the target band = 22.6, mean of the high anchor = 24.9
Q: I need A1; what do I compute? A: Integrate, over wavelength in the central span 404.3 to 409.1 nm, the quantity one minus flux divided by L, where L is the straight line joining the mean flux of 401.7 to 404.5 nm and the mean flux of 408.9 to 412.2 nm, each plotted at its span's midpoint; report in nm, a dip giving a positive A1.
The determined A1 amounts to 0.10 nm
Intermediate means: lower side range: 23.7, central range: 23.1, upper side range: 23.5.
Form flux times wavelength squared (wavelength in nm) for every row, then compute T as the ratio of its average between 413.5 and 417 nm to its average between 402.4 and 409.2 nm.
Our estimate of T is 1.1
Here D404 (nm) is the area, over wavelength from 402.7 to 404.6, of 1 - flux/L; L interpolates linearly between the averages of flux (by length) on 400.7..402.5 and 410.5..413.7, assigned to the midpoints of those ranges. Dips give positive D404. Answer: 0.03 nm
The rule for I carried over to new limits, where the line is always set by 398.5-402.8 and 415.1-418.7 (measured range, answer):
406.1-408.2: 0.08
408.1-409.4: -0.04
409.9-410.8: 0.14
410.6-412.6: -0.08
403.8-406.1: -0.02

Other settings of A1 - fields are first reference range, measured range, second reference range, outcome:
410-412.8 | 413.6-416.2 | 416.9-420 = -0.14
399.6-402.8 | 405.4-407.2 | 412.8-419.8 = 0.07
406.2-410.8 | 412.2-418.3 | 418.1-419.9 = -0.27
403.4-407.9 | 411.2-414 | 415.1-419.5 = -0.09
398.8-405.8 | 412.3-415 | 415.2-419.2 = -0.04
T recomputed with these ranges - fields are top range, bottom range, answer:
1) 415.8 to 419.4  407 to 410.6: 1.12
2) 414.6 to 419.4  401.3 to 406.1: 1.11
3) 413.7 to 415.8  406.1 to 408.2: 1.13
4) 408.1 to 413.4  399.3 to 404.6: 1.06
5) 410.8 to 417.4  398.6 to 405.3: 1.13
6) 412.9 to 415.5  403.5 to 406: 1.08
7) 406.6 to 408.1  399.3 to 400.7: 1.07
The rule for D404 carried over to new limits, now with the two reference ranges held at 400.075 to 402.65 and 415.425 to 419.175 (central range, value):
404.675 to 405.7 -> -0.005 nm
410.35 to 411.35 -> 0.016 nm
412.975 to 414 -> -0.001 nm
